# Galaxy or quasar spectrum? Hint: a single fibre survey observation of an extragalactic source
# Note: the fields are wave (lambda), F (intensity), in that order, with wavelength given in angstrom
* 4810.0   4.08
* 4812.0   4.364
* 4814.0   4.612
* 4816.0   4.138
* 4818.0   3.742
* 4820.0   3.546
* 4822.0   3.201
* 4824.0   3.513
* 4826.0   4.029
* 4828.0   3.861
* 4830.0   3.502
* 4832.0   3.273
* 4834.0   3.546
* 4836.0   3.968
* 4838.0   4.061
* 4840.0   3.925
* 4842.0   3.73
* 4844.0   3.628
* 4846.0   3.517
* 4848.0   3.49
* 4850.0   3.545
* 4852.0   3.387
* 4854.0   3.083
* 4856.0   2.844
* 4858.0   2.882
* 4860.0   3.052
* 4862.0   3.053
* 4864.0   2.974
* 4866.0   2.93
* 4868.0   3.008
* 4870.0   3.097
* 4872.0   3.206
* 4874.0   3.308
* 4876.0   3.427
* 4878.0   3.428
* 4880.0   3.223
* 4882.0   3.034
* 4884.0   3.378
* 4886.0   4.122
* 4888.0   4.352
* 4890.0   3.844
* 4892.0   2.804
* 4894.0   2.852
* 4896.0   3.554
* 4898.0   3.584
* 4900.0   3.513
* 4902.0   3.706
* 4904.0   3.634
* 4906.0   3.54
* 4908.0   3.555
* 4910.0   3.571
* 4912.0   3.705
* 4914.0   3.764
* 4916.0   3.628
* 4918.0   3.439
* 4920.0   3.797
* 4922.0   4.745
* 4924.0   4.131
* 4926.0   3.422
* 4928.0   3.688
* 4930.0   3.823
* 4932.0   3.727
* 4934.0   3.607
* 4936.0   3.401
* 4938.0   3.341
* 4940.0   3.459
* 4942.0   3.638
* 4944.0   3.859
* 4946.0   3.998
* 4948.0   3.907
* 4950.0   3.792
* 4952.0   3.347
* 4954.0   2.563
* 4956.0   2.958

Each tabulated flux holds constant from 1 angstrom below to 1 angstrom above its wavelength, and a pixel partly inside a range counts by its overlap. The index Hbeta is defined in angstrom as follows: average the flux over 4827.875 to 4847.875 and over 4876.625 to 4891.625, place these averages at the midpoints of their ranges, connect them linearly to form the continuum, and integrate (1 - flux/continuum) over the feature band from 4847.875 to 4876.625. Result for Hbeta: 3.9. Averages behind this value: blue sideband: 3.68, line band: 3.14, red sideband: 3.59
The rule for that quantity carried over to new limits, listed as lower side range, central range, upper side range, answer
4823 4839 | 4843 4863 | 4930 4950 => 2.5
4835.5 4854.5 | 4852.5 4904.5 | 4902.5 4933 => 5.5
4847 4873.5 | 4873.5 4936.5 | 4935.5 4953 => -3.8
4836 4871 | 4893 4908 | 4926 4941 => -0.1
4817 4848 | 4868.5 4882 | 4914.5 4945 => 1.6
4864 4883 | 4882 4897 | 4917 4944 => -0.9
